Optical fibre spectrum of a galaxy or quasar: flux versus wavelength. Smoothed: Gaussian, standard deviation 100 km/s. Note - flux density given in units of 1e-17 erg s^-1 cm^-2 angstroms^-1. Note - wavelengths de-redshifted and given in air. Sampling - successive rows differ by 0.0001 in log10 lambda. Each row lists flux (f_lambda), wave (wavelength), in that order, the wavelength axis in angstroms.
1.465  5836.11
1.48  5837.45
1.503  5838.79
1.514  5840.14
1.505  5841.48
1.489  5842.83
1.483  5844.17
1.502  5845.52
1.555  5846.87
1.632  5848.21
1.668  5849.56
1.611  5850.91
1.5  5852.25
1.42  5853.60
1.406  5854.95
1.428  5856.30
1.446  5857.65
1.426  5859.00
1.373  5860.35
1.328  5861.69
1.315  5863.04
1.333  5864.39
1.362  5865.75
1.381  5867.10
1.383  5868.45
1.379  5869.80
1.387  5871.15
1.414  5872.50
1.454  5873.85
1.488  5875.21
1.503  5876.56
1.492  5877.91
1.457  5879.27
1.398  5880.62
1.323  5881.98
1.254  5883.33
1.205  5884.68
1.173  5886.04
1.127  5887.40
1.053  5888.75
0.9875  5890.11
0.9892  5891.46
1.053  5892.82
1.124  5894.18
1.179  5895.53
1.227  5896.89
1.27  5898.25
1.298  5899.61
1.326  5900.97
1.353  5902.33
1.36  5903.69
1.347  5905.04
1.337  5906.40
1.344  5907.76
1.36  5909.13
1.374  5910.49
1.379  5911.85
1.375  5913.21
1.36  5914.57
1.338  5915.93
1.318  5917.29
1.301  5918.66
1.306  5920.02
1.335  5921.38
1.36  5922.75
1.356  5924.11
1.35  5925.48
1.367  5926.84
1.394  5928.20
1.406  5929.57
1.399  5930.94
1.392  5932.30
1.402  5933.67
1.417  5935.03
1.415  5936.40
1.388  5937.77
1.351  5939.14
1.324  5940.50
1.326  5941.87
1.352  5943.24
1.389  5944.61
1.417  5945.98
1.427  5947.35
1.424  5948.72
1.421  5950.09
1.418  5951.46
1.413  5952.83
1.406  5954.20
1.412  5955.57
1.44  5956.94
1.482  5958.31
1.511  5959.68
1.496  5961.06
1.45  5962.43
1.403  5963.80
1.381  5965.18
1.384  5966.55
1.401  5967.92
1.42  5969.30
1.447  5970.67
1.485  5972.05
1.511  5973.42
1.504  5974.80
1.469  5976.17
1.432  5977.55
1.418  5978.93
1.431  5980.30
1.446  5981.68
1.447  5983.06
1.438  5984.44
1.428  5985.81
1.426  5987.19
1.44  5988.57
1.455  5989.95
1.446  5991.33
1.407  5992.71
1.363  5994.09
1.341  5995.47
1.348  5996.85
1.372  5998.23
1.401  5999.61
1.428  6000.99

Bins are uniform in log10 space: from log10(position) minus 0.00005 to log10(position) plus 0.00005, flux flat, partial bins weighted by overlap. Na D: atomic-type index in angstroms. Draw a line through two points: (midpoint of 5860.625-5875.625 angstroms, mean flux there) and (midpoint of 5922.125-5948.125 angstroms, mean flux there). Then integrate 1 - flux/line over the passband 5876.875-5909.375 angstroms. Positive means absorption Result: 3.0 angstroms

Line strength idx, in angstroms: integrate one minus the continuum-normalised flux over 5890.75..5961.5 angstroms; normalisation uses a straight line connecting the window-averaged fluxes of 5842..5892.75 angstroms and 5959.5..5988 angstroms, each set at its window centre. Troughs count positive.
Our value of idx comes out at 3.1 angstroms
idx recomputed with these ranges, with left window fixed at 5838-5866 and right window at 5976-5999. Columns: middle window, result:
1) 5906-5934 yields 1.6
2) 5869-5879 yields 0.1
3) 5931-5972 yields 0.5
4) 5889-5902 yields 2.6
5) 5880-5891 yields 2.0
